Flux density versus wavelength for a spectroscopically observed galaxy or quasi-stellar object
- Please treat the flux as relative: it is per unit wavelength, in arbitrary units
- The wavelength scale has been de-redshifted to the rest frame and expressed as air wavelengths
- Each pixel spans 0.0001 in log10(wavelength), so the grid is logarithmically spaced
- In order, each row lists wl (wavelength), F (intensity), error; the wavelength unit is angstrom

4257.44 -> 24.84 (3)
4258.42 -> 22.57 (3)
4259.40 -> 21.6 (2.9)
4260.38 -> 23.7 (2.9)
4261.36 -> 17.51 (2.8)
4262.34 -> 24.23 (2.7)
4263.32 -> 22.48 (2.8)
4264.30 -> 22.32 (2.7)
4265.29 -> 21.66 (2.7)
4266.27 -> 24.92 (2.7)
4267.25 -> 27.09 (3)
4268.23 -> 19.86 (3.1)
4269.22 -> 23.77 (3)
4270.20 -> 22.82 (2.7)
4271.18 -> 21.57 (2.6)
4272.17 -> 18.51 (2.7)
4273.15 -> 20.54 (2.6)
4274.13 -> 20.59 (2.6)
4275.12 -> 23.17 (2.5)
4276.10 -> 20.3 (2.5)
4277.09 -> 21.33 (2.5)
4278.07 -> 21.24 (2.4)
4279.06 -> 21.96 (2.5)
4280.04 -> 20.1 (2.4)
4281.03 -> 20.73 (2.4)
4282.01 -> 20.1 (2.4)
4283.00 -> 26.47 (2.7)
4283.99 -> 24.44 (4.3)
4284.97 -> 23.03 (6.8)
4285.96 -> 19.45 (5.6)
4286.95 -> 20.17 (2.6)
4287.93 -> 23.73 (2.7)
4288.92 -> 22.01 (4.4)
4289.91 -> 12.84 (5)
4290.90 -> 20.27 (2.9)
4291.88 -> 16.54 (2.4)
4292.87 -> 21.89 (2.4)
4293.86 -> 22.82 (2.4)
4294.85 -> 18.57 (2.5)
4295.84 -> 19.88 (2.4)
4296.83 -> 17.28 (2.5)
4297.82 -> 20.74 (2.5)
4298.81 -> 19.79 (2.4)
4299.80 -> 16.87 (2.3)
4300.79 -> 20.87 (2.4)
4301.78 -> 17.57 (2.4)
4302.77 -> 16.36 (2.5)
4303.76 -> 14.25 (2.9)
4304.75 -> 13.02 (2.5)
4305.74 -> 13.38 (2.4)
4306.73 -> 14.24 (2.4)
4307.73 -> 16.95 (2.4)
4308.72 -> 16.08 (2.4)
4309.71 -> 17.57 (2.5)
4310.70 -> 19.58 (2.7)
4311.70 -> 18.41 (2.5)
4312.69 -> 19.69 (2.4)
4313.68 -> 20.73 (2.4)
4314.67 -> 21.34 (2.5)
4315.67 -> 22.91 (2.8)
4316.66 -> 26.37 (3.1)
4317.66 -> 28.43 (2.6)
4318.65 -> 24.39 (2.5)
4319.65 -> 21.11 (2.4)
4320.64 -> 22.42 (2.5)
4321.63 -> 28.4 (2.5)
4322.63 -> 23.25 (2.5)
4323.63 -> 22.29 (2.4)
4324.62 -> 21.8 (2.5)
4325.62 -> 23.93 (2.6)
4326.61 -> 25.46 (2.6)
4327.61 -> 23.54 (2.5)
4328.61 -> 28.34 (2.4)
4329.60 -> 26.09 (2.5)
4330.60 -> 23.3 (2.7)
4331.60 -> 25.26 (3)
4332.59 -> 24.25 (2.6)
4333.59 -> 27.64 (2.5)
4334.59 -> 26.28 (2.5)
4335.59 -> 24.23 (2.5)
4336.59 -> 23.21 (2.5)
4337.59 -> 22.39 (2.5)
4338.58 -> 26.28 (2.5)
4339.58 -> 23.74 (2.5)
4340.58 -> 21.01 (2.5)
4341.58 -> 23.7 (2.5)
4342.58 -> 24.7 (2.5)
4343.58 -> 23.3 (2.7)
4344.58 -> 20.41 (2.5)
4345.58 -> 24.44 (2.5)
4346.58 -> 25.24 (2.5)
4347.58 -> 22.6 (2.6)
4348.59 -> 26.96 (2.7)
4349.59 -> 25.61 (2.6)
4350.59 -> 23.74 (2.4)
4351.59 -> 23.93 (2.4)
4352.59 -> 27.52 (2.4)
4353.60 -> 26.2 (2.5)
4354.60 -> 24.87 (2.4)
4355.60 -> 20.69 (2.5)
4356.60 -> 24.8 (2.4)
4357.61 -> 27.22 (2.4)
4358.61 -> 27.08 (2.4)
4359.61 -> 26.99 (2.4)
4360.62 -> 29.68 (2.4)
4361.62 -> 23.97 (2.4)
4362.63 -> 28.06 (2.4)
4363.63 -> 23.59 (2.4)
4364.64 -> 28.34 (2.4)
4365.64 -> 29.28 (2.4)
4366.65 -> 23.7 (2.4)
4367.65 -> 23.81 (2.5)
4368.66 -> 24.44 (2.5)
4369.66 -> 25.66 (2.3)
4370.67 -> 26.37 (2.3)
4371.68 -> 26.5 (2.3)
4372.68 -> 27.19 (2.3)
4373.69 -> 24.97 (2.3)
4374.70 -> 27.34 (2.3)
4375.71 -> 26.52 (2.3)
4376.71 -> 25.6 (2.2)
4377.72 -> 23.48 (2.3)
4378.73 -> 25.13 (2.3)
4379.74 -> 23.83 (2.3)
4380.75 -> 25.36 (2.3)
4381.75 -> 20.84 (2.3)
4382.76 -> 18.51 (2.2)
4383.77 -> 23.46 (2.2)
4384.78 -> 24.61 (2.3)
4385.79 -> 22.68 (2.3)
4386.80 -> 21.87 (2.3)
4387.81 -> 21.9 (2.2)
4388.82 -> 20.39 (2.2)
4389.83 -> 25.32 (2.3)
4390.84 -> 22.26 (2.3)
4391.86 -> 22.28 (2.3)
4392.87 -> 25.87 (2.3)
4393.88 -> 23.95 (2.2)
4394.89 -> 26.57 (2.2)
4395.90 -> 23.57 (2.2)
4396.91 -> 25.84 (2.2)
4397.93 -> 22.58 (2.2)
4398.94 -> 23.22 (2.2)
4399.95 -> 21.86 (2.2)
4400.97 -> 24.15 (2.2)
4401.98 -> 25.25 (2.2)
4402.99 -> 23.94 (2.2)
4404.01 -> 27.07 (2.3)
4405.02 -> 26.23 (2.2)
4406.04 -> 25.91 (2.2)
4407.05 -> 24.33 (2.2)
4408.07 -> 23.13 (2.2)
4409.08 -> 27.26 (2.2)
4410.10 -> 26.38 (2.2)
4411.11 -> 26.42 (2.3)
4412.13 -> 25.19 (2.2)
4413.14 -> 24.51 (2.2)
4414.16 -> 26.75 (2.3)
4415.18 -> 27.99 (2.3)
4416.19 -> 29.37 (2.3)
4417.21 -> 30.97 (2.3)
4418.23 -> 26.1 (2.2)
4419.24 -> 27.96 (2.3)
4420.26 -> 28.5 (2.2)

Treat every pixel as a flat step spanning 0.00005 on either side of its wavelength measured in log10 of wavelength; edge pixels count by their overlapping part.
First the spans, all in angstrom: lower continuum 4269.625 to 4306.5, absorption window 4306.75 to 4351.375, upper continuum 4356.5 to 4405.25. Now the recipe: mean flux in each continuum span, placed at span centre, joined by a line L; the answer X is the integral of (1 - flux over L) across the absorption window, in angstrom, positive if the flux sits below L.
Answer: -2.5 angstrom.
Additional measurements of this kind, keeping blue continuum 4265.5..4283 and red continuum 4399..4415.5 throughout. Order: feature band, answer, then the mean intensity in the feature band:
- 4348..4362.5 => -1.07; 25.7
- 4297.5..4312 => 3.61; 17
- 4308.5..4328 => 0.44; 22.5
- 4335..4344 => -0.04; 23.7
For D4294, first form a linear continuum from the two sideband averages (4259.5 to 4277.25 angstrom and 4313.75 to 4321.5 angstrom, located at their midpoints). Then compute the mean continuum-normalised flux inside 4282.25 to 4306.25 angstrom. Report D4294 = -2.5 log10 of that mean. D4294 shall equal 0.191 mag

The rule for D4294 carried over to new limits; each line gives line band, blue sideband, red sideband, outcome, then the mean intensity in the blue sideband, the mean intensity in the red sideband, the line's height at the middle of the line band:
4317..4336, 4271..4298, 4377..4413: -0.13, 20.7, 24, 22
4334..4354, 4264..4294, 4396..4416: -0.04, 21.5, 25.2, 23.4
